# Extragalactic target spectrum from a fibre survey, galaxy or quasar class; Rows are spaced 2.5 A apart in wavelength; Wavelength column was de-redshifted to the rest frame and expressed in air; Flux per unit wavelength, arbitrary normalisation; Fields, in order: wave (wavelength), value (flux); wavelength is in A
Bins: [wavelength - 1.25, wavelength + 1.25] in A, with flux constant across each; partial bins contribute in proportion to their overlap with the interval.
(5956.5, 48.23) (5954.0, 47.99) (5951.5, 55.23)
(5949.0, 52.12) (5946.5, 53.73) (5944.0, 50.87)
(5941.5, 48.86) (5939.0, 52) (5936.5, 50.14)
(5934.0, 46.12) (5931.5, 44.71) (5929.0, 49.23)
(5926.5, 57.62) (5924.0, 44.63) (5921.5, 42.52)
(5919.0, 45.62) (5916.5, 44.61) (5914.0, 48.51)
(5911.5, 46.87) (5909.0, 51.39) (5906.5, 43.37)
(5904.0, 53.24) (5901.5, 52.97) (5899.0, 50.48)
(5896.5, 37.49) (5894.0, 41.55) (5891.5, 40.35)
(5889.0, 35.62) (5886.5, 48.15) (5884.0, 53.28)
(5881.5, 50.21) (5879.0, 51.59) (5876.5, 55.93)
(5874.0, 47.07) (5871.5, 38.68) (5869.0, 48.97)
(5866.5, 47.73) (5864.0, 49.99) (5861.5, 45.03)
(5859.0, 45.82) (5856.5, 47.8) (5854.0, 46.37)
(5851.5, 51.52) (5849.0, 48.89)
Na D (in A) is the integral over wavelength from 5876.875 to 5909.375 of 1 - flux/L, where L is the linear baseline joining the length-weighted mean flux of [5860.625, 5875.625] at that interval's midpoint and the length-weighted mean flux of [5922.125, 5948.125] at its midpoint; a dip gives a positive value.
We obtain 0.4 A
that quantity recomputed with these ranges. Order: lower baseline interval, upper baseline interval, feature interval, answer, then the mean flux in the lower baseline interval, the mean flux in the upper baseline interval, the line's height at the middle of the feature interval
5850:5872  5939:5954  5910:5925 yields 1.4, 47.2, 51.8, 50.2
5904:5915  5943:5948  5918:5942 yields 1.1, 48.2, 52.4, 50.6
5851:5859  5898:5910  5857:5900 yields 2.3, 47.9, 50.3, 49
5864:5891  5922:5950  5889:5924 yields 2.2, 47.6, 49.8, 48.7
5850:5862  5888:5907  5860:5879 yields -0.6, 47.5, 44.5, 46.5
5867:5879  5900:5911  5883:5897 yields 1.8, 48.1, 50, 49.1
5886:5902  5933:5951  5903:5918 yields -0.7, 43.2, 50.8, 45.8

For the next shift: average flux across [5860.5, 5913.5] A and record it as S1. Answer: 47.2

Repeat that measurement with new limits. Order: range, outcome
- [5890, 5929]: 46.8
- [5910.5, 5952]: 48.9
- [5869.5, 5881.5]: 48.6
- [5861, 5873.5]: 46.2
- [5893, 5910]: 47.2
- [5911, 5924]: 45.5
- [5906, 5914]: 47.8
